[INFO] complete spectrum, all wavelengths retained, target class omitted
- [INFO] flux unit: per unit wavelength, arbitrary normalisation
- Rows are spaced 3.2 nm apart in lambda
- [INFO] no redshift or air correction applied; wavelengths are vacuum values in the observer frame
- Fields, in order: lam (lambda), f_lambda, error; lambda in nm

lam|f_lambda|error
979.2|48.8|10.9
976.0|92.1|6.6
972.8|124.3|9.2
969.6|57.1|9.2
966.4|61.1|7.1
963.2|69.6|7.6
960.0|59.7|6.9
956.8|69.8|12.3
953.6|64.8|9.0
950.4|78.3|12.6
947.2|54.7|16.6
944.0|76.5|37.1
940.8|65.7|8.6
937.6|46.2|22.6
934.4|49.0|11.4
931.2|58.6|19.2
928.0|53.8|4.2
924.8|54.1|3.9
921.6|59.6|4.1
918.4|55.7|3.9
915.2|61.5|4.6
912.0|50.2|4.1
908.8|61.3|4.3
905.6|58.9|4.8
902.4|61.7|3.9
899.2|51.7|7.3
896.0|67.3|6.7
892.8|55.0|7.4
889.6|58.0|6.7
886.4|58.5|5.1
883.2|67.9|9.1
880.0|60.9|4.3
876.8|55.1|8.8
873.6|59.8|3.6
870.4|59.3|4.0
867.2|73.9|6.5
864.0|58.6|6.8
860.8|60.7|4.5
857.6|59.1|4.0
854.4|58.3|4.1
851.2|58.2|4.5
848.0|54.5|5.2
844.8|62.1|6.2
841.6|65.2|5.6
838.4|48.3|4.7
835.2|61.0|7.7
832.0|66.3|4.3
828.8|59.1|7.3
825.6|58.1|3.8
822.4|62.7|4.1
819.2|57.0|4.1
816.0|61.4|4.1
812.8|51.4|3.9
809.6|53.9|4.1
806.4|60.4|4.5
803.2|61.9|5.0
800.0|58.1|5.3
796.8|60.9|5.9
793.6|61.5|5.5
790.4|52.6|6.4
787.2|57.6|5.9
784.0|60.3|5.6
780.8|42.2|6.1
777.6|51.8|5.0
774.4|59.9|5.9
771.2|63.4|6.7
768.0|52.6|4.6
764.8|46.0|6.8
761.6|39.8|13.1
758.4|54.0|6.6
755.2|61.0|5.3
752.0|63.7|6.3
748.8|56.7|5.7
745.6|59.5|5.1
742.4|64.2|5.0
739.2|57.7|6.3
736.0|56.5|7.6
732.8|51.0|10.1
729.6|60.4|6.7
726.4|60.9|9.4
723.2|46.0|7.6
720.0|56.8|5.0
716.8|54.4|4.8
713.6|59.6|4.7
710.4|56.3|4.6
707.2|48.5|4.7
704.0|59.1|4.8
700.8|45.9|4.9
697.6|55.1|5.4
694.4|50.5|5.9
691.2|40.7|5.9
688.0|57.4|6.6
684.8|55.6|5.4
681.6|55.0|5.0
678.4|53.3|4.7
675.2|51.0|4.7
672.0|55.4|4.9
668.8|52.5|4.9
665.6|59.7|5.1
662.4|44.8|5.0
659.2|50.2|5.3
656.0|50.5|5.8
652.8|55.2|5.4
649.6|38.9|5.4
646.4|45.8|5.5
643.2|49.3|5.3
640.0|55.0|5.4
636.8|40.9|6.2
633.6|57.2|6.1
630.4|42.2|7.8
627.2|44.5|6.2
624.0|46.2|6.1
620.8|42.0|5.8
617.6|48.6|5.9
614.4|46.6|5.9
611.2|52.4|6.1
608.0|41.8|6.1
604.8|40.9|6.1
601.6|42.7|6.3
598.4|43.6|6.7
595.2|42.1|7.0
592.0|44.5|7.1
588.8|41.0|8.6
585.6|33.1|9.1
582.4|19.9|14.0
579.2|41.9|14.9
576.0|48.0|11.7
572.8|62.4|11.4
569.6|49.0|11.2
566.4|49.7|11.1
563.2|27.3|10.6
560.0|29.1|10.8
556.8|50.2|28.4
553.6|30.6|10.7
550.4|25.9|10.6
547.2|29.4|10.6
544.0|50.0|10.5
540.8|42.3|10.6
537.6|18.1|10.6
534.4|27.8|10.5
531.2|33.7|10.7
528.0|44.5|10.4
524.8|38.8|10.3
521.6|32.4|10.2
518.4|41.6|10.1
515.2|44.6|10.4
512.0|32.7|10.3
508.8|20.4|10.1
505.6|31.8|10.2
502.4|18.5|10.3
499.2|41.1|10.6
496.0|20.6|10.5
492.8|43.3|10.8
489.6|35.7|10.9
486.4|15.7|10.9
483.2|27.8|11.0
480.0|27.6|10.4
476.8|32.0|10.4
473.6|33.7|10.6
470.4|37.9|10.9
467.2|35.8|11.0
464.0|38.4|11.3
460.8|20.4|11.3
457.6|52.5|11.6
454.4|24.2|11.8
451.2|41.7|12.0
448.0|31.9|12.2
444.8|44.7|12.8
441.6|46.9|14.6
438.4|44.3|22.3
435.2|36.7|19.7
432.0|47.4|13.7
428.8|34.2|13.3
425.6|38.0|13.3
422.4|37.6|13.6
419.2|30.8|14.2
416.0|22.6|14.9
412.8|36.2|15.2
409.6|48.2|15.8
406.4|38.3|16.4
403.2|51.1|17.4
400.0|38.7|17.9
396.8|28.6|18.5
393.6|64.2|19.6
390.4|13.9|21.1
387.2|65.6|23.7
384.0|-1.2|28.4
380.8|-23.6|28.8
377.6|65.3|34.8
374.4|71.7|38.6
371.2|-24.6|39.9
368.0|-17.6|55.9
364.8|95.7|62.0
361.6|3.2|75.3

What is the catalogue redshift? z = 0.48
